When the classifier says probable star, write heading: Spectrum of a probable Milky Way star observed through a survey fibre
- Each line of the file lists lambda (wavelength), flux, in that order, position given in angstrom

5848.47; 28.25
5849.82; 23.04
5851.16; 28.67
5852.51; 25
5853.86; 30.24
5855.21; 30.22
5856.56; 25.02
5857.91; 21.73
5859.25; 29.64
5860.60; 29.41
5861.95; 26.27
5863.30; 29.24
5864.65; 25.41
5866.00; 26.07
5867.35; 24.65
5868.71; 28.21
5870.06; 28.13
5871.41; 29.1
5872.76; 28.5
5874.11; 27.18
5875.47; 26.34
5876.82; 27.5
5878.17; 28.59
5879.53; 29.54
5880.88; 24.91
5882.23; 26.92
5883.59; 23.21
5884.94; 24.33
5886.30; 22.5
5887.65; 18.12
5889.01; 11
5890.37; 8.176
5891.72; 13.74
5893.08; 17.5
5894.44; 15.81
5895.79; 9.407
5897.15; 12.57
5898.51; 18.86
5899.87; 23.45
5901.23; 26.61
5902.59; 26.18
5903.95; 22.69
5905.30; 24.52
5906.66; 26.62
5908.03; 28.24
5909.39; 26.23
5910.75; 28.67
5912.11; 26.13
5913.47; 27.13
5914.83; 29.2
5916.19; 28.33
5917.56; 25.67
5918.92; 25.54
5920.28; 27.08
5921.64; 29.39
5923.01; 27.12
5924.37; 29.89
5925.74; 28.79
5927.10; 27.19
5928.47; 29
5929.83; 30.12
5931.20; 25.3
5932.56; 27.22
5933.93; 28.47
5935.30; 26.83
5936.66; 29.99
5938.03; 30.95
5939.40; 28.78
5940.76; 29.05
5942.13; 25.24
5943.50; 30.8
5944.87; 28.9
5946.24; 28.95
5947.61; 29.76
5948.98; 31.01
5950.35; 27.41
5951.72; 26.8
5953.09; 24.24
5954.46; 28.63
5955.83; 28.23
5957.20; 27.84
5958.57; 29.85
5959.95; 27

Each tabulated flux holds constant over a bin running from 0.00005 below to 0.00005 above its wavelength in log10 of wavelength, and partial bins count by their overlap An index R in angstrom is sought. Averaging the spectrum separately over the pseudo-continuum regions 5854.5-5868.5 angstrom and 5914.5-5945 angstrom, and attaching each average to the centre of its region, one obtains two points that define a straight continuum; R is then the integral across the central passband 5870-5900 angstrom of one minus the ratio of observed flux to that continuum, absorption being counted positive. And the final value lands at 6.5 angstrom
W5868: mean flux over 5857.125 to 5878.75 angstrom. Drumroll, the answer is 27.2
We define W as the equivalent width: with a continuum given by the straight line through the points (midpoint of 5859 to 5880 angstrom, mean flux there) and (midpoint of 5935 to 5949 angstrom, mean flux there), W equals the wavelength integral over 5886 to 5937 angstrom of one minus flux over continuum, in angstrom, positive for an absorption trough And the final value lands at 8.3 angstrom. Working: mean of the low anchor 27.7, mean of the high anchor 29.1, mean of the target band 23.9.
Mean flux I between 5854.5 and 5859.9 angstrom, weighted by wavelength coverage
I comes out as 26.7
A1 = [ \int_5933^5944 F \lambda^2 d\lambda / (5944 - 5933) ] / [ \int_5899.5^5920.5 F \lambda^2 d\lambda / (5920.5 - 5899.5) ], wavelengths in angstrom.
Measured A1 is 1.10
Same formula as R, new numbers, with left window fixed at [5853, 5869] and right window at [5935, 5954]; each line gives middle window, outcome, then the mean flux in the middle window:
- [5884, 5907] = 7.33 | 18.9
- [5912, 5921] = 0.31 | 27.1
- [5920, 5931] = -0.11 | 28.5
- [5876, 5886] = 0.43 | 26.3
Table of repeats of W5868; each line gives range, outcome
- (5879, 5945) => 24.7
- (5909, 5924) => 27.4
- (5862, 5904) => 22.8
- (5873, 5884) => 26.9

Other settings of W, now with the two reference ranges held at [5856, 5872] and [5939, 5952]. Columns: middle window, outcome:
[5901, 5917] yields 0.7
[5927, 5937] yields 0.2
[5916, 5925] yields 0.2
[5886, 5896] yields 4.7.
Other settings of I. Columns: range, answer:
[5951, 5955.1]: 26.6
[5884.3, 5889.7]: 18.9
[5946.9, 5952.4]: 28.7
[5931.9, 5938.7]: 28.7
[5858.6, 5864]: 28.6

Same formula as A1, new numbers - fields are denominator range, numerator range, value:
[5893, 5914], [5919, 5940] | 1.26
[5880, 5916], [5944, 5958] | 1.32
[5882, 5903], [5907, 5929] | 1.52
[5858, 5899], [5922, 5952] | 1.27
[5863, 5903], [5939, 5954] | 1.28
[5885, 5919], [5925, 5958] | 1.32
